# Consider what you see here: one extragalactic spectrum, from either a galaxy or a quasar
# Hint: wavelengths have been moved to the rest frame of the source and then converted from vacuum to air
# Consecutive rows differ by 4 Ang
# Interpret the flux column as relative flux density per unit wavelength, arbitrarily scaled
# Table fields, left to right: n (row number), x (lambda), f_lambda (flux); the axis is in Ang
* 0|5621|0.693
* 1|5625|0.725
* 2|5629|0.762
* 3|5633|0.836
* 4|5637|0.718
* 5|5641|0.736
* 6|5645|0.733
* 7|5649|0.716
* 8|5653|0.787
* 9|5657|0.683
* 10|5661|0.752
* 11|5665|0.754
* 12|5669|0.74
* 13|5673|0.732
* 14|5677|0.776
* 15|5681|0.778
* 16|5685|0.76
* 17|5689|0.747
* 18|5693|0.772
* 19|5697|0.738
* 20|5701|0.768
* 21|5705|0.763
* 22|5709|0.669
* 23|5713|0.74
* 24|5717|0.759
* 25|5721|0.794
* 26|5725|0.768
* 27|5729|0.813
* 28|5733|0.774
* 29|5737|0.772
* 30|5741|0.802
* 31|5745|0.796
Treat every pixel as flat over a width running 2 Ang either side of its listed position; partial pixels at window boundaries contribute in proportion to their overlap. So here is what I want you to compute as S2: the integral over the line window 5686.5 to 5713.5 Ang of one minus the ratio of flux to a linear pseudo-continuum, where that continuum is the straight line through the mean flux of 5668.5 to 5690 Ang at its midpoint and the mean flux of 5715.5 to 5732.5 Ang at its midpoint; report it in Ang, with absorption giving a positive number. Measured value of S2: 0.9 Ang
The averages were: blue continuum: 0.757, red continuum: 0.783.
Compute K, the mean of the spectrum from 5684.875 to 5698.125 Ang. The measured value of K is 0.755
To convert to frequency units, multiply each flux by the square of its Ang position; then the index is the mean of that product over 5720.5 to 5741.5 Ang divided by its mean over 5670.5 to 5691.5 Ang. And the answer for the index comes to 1.1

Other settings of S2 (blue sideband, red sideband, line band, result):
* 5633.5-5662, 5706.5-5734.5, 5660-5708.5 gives -0.4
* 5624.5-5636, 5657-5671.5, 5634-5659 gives 0.8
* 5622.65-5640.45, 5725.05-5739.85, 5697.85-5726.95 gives 1.1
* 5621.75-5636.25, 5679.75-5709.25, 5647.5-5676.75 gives 0.7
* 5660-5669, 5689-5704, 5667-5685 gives -0.1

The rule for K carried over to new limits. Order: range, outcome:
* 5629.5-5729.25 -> 0.752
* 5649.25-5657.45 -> 0.741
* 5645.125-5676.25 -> 0.739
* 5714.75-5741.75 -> 0.782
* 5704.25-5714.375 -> 0.718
